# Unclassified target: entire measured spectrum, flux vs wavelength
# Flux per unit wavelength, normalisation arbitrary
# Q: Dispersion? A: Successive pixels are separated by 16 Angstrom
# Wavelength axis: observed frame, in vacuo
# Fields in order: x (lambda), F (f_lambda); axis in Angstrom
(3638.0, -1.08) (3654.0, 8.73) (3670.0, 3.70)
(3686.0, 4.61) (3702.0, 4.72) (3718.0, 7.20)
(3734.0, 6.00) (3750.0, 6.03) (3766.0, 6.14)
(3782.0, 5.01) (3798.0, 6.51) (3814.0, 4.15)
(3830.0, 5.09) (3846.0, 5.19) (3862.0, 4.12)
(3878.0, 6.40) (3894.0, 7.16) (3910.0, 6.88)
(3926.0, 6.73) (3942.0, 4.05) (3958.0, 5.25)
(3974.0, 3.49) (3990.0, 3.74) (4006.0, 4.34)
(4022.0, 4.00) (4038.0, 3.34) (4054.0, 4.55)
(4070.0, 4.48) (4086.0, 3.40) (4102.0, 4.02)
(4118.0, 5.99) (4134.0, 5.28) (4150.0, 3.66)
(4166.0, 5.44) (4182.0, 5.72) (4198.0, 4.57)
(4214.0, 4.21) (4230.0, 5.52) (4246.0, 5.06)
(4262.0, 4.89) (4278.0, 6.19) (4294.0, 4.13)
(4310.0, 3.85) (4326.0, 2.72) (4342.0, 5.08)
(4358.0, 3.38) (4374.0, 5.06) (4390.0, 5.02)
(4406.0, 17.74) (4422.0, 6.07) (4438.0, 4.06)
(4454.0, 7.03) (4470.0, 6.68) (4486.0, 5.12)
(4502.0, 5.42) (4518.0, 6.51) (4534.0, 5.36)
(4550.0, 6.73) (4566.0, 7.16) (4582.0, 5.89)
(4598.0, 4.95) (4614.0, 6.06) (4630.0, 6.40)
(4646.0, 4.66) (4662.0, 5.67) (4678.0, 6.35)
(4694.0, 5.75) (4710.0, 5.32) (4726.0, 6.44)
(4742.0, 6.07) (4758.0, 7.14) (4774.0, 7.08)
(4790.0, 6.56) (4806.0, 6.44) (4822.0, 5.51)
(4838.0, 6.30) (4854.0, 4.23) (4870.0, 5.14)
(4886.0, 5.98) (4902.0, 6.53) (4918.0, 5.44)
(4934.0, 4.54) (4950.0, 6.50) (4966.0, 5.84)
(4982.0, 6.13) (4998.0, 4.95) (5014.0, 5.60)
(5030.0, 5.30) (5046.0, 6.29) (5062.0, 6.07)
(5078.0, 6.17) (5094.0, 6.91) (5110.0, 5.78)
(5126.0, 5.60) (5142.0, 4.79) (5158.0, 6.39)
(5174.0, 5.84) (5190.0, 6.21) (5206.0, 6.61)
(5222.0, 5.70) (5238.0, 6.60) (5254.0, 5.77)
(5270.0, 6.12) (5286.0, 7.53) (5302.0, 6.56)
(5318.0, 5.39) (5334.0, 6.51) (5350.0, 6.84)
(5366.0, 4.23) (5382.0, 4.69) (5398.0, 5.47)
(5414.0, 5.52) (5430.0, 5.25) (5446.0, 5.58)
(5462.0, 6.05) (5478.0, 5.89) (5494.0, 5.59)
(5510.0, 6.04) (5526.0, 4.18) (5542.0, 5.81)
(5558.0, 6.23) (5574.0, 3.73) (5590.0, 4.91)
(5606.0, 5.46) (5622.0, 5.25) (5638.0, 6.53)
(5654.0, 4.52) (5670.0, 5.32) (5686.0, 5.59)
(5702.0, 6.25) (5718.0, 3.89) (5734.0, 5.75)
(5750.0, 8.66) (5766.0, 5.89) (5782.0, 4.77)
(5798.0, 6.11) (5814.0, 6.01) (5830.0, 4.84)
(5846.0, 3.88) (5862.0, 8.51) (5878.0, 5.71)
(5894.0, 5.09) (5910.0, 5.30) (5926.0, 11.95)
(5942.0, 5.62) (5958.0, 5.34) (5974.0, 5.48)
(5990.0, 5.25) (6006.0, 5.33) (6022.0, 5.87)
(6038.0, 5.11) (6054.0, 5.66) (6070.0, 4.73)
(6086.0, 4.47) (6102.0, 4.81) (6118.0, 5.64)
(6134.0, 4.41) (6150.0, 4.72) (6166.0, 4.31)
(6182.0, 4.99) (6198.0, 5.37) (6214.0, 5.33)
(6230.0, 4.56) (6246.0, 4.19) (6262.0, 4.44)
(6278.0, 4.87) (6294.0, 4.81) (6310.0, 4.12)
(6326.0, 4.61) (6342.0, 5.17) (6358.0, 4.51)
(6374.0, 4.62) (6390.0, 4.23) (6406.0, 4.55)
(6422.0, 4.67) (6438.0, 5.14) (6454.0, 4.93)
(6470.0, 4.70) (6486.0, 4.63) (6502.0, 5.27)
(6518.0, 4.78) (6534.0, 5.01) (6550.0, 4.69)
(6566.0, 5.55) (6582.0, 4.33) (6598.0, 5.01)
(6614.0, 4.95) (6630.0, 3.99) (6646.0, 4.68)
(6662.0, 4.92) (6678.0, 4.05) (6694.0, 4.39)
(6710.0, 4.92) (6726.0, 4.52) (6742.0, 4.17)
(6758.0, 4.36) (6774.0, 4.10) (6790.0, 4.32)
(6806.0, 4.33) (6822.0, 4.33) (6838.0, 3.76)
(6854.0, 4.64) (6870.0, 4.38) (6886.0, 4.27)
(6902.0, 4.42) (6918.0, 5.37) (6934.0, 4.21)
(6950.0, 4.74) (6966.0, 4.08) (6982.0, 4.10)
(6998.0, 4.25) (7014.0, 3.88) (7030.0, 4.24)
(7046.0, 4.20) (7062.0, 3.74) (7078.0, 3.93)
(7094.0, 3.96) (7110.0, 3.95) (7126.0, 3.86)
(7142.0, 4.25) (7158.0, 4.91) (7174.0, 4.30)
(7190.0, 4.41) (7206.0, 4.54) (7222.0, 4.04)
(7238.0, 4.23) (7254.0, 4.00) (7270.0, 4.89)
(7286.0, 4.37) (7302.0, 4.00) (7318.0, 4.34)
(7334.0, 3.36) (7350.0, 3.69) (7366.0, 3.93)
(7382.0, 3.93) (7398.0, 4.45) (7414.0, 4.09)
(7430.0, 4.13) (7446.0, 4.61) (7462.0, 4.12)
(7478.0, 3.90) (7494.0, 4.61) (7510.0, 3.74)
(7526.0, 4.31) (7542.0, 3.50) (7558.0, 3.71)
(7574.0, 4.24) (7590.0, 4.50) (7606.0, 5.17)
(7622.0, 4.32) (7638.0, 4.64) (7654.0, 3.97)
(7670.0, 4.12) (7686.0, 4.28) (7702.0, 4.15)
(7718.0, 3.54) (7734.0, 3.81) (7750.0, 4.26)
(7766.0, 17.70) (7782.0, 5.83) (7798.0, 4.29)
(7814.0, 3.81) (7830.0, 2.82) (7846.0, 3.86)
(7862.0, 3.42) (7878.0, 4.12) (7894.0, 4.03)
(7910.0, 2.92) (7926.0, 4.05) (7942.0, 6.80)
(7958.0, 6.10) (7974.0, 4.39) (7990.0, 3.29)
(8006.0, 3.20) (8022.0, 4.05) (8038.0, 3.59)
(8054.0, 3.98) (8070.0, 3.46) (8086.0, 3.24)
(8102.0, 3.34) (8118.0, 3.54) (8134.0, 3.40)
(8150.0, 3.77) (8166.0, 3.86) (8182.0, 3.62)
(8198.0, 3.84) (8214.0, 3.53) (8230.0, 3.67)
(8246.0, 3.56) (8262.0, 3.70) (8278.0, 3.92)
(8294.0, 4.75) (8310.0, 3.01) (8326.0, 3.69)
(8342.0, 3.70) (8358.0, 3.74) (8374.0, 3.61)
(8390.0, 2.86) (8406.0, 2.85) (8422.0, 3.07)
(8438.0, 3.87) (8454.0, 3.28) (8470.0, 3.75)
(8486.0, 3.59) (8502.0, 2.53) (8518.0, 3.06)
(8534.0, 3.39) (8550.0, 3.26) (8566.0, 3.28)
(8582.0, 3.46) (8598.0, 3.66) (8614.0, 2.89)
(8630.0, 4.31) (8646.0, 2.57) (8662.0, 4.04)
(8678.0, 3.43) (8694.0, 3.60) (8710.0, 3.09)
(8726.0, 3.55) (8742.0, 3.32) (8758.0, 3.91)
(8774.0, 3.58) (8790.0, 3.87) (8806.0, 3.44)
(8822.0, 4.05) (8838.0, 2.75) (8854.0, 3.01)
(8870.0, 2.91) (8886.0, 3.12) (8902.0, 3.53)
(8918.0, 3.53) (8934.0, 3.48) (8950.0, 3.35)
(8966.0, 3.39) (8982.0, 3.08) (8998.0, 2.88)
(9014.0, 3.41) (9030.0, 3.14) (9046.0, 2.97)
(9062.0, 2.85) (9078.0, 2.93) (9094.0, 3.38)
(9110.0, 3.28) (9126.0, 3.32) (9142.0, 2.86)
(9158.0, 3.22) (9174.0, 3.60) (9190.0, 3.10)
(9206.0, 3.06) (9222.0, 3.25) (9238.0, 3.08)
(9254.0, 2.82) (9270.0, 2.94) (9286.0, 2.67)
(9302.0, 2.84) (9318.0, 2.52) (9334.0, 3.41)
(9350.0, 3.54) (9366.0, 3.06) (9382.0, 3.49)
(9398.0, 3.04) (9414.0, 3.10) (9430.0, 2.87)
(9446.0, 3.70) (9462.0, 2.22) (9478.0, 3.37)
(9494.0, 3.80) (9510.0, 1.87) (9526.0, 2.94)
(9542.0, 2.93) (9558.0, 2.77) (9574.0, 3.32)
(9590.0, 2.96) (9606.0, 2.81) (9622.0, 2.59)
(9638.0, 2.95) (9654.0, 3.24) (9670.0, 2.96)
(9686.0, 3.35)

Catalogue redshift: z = 0.18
